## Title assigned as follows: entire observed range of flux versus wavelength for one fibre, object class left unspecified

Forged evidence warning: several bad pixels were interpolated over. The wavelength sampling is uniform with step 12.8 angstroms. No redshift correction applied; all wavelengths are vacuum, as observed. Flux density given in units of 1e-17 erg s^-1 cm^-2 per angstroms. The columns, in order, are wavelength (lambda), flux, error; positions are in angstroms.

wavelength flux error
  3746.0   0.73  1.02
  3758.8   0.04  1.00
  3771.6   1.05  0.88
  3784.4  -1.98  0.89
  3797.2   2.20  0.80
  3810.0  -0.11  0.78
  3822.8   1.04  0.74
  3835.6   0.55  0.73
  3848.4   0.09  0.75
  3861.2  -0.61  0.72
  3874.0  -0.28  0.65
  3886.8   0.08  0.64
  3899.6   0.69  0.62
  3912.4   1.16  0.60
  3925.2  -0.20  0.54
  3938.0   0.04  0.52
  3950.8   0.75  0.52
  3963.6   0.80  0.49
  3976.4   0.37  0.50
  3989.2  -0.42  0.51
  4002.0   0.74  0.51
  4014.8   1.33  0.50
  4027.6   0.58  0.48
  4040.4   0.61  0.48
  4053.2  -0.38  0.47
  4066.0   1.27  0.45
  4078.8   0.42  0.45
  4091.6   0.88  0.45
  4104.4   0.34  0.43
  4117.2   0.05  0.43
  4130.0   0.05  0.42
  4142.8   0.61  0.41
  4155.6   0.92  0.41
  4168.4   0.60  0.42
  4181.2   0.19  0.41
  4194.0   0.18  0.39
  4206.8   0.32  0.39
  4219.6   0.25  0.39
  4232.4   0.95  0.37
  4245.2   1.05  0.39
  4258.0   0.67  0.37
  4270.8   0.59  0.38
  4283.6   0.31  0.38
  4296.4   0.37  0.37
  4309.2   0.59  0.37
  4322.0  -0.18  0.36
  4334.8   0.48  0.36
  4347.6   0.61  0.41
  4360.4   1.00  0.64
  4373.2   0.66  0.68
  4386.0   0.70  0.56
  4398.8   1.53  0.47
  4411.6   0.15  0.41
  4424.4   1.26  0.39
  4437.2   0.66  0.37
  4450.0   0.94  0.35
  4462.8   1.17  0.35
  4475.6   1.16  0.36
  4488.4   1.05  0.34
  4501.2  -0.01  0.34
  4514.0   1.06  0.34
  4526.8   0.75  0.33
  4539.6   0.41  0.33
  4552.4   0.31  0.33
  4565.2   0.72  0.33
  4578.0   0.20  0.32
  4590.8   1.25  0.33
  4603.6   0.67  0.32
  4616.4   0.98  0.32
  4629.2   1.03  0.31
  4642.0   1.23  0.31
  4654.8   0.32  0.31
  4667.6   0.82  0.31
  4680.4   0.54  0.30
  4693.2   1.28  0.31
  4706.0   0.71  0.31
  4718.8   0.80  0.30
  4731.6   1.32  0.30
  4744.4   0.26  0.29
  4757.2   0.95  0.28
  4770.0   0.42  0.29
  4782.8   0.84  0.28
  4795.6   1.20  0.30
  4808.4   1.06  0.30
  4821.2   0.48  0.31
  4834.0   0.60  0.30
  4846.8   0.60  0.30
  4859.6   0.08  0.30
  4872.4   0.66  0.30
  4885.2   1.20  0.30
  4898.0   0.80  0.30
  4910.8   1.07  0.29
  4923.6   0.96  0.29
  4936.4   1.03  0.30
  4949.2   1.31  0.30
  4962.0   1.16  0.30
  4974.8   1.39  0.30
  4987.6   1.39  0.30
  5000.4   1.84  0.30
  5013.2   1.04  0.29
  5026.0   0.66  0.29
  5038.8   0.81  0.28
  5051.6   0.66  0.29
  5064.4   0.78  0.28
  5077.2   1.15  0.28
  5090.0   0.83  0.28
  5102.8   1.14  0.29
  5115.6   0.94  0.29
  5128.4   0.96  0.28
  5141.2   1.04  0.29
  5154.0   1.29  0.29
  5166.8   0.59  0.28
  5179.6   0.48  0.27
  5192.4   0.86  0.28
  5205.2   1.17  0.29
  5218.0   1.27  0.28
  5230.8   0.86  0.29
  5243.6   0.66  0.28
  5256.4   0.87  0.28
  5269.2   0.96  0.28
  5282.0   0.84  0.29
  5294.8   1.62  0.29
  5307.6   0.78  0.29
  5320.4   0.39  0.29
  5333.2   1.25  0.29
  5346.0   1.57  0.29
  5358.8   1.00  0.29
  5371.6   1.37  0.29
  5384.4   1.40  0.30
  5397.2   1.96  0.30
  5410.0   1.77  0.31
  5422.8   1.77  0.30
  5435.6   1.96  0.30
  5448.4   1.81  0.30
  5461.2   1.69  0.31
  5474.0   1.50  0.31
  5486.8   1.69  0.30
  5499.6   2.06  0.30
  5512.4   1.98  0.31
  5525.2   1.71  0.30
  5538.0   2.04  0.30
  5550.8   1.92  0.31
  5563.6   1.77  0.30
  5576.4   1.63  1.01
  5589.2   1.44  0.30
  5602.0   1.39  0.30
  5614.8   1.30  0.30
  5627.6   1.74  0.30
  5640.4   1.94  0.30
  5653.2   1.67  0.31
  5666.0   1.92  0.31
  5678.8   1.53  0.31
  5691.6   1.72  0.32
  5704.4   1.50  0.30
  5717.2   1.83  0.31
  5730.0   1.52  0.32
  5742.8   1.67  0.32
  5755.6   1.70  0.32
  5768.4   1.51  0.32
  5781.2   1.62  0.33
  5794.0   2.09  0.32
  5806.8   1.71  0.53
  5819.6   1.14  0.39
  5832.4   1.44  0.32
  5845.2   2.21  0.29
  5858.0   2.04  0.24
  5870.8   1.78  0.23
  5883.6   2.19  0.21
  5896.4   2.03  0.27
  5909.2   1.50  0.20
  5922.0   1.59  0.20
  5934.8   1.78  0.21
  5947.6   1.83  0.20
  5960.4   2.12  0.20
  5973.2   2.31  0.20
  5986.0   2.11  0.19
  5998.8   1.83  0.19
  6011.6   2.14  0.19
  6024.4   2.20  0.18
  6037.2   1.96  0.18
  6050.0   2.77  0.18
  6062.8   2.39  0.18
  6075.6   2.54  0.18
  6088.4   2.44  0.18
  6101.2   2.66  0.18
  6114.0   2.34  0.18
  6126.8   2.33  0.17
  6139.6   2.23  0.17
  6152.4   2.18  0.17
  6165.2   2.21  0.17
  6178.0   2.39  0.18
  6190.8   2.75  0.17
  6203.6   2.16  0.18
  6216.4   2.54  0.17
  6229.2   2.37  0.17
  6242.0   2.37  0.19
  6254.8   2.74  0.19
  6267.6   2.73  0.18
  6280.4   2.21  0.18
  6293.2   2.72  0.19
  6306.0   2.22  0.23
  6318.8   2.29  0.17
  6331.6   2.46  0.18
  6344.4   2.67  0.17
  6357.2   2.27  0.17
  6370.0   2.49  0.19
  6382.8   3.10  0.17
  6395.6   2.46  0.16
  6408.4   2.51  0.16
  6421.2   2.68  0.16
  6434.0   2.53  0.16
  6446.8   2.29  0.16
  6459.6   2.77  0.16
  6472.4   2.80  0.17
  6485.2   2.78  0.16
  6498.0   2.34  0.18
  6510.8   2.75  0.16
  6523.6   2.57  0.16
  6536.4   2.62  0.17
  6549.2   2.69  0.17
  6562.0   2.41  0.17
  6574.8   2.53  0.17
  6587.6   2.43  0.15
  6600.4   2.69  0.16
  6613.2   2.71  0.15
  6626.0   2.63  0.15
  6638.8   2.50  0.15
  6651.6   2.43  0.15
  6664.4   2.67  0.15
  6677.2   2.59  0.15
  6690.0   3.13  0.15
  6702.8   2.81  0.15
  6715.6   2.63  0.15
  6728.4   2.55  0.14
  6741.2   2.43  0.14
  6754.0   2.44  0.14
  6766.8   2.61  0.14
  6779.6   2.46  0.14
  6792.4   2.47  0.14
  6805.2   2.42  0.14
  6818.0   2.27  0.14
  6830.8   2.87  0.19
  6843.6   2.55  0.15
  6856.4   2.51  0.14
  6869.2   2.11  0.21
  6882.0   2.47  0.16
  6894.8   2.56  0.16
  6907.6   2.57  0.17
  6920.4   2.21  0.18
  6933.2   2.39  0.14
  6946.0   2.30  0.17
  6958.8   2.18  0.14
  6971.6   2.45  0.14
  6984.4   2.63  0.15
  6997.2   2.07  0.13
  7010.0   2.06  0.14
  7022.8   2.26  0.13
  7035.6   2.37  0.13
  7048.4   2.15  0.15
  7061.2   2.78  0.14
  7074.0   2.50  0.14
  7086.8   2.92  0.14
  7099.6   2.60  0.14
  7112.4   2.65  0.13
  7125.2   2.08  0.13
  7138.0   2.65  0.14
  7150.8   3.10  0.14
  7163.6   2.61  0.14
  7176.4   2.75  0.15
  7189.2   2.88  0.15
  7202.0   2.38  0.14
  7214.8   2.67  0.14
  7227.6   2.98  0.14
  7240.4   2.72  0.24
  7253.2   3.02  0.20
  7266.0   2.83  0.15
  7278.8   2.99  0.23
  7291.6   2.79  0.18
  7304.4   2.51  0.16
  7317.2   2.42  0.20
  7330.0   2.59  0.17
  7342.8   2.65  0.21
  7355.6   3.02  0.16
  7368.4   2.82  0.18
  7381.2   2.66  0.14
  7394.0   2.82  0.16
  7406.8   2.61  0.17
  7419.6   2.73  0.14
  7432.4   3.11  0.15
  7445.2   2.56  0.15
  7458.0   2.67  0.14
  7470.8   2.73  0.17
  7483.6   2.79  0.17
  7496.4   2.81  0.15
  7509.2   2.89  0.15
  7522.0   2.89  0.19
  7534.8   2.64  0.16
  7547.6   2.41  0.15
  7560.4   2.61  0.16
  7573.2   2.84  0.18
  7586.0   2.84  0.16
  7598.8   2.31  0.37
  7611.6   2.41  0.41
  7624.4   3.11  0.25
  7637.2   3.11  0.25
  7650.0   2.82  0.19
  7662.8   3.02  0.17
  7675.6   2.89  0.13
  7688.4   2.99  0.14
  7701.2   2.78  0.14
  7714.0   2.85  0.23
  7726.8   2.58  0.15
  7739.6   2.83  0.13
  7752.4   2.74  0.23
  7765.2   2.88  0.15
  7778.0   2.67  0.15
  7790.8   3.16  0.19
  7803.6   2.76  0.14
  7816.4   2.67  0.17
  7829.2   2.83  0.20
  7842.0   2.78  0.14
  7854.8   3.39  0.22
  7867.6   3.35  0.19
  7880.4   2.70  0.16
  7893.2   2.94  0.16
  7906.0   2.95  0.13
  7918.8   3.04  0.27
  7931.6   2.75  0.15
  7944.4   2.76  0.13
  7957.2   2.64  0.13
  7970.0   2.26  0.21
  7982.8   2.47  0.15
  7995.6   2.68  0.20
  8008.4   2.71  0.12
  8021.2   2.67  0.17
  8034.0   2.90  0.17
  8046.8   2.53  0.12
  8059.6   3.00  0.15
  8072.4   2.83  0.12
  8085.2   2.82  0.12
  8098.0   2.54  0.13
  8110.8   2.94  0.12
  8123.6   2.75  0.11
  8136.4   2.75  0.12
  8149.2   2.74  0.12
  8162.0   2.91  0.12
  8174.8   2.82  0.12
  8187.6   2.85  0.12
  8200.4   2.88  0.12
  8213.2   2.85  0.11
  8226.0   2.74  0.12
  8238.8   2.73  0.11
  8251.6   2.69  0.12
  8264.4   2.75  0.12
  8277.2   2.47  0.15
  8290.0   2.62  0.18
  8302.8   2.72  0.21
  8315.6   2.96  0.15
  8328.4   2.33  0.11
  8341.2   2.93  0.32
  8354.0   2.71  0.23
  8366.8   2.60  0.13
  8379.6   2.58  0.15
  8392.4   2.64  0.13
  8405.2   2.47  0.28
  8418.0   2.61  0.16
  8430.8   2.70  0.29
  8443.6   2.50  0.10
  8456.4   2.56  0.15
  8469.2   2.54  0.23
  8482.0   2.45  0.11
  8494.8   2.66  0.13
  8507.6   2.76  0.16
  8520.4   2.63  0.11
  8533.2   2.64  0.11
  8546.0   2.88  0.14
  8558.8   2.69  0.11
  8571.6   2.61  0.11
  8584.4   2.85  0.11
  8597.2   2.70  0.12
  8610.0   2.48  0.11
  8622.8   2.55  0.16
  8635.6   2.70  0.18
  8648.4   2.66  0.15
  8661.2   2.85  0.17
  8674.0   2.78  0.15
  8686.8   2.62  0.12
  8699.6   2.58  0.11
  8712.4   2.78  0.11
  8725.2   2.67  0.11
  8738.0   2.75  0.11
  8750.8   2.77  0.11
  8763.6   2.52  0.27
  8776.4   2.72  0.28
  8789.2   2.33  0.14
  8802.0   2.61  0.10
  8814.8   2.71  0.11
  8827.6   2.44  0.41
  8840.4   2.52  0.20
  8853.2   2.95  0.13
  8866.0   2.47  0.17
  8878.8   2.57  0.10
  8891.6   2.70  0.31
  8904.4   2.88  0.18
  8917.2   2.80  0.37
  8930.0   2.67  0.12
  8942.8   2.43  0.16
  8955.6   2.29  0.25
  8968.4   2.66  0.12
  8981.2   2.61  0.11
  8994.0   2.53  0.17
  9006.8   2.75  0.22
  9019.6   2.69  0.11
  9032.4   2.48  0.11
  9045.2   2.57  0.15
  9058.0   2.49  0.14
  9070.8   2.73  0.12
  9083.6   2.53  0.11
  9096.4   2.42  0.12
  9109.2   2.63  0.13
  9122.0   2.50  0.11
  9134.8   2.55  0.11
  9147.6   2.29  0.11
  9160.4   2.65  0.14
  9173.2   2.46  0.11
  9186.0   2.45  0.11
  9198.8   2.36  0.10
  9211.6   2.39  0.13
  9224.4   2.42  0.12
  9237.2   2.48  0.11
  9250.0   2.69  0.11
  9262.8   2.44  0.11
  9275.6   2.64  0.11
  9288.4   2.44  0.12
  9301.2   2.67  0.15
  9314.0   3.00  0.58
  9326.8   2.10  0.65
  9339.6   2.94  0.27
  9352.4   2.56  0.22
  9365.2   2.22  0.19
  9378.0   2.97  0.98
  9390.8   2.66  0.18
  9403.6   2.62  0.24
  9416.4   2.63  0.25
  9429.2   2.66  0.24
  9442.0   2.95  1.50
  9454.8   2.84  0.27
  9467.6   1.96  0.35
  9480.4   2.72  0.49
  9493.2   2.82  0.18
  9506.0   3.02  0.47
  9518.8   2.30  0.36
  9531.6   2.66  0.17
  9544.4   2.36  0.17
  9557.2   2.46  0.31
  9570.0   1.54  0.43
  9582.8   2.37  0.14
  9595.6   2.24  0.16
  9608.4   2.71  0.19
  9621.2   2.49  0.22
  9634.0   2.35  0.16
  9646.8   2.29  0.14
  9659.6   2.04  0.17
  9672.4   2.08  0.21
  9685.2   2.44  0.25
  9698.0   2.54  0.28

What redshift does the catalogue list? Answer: 0.352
